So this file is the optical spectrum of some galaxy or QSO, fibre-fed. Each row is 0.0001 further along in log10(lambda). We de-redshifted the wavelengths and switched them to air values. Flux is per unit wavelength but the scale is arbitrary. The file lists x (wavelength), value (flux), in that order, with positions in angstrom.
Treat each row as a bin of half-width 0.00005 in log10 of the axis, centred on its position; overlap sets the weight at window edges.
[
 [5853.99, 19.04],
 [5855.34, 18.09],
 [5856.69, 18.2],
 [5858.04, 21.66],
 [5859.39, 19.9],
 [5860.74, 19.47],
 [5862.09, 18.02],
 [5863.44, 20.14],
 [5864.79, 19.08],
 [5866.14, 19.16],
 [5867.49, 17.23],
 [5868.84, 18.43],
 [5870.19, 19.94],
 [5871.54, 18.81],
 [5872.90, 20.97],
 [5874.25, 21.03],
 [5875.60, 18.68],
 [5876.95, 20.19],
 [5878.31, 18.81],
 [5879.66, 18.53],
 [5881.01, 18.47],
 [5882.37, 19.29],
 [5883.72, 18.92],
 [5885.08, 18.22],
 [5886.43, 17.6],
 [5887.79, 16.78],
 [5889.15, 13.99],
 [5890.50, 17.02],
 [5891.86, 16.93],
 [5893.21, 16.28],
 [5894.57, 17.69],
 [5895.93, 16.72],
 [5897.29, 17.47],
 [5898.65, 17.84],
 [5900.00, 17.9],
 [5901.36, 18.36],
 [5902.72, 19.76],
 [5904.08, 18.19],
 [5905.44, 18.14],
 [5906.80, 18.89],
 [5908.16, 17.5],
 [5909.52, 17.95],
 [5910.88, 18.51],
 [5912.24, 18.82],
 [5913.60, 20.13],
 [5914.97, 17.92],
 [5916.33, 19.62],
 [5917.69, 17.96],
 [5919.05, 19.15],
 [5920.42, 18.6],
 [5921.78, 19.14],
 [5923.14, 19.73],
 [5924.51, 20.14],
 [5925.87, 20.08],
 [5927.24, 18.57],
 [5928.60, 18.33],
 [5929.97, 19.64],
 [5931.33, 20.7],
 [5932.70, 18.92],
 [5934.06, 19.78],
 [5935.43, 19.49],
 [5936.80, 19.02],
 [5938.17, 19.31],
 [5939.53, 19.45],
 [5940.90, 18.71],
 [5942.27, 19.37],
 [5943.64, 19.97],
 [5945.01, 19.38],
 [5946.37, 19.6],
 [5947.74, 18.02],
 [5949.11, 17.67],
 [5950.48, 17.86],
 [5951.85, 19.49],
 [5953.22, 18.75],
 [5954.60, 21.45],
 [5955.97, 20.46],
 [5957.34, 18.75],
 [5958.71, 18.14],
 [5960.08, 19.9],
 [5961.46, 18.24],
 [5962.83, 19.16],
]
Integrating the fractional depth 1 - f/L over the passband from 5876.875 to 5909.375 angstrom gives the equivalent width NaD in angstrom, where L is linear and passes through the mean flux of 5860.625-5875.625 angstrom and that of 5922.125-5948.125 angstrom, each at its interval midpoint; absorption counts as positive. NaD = 2.5 angstrom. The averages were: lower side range 19.3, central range 17.9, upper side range 19.4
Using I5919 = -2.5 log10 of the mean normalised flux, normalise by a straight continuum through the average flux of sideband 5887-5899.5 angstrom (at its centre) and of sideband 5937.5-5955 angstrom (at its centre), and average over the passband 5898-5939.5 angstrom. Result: -0.06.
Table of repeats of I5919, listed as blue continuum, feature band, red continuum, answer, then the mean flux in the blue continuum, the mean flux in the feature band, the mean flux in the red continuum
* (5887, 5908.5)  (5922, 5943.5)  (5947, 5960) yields -0.057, 17.5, 19.4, 19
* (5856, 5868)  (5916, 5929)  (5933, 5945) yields 0.011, 19.2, 19.1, 19.4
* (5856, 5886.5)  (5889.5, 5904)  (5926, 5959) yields 0.098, 19.2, 17.5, 19.2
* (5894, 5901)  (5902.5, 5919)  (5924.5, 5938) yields -0.019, 17.6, 18.6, 19.4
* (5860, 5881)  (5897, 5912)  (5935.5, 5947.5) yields 0.057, 19.2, 18.3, 19.3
